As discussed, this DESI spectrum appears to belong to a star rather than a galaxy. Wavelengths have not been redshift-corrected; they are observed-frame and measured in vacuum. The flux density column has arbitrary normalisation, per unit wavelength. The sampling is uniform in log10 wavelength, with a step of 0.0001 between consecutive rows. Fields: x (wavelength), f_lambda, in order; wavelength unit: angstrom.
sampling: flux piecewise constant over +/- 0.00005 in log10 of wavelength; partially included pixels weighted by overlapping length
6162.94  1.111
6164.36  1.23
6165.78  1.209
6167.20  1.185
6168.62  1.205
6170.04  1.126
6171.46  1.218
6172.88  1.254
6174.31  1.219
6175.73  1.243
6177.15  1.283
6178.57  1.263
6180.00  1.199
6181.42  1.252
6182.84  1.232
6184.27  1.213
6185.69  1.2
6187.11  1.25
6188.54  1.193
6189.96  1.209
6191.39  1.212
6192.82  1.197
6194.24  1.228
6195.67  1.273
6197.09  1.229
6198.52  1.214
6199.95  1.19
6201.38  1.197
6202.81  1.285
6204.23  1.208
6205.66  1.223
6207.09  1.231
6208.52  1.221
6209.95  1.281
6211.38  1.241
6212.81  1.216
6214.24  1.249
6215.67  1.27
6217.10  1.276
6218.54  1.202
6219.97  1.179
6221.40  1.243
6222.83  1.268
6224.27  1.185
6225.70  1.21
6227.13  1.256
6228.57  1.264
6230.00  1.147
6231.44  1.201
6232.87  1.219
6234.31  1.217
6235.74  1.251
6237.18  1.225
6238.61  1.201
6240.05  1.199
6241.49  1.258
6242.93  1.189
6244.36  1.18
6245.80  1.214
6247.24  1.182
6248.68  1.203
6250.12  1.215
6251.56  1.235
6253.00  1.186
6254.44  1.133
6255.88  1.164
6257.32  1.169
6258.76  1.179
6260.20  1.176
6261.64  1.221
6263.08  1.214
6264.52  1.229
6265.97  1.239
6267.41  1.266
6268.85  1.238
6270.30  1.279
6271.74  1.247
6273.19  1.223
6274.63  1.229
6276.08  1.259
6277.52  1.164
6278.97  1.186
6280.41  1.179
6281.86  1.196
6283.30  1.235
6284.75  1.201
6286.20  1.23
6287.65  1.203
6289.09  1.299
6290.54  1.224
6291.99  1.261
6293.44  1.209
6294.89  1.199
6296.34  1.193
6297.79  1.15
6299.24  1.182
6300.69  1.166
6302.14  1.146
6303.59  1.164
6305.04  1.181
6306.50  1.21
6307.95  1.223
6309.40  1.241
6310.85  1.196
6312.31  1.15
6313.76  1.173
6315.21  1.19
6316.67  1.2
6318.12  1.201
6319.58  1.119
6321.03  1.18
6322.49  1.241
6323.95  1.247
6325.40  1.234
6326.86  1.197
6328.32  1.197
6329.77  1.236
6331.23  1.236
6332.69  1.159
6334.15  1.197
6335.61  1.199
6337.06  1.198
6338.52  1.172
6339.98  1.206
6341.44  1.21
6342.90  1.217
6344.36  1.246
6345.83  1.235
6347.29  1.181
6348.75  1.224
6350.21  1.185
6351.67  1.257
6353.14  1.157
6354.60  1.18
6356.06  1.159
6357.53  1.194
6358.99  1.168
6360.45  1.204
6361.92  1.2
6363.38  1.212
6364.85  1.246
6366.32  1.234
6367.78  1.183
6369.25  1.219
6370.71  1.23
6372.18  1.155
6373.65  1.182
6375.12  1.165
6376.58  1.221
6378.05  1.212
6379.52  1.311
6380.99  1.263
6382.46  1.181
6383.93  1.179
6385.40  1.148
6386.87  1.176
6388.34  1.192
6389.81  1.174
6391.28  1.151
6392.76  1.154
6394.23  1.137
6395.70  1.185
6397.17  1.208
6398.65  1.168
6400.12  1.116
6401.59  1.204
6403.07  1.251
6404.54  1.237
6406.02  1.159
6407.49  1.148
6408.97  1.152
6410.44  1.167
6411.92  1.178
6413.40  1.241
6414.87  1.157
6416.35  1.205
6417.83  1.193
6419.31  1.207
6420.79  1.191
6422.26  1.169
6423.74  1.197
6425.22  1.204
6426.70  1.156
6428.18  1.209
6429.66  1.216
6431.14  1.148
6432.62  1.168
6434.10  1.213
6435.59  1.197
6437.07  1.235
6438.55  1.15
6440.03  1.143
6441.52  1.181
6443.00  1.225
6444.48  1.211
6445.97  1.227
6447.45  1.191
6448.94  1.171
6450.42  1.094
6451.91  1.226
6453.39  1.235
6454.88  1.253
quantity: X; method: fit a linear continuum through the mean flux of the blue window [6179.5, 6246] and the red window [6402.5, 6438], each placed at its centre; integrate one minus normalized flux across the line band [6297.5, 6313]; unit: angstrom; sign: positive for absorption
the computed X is 0.3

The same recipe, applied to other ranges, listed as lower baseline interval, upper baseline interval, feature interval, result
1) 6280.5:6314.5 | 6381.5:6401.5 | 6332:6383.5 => -1.04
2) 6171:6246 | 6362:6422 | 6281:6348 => 0.21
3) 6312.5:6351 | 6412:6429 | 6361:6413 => 0.22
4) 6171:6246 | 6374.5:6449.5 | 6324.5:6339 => 0.00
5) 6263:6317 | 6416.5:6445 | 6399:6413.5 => 0.14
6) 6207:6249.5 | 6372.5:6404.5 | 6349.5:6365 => 0.02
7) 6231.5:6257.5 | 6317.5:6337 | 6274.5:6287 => -0.05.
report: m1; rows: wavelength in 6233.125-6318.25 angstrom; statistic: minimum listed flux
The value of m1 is 1.133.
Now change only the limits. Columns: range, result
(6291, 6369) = 1.119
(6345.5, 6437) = 1.116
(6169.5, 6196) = 1.126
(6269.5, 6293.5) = 1.164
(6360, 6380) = 1.155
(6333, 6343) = 1.172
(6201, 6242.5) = 1.147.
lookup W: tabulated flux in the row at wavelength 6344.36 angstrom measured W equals 1.246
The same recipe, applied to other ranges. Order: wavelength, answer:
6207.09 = 1.231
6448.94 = 1.171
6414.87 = 1.157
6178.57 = 1.263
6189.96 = 1.209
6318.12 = 1.201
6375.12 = 1.165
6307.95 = 1.223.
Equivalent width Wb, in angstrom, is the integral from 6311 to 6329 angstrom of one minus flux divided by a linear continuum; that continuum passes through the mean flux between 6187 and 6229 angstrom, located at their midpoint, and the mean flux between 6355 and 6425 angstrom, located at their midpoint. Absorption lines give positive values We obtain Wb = 0.2 angstrom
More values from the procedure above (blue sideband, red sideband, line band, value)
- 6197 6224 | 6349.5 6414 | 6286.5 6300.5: 0.0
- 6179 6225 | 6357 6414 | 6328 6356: -0.1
